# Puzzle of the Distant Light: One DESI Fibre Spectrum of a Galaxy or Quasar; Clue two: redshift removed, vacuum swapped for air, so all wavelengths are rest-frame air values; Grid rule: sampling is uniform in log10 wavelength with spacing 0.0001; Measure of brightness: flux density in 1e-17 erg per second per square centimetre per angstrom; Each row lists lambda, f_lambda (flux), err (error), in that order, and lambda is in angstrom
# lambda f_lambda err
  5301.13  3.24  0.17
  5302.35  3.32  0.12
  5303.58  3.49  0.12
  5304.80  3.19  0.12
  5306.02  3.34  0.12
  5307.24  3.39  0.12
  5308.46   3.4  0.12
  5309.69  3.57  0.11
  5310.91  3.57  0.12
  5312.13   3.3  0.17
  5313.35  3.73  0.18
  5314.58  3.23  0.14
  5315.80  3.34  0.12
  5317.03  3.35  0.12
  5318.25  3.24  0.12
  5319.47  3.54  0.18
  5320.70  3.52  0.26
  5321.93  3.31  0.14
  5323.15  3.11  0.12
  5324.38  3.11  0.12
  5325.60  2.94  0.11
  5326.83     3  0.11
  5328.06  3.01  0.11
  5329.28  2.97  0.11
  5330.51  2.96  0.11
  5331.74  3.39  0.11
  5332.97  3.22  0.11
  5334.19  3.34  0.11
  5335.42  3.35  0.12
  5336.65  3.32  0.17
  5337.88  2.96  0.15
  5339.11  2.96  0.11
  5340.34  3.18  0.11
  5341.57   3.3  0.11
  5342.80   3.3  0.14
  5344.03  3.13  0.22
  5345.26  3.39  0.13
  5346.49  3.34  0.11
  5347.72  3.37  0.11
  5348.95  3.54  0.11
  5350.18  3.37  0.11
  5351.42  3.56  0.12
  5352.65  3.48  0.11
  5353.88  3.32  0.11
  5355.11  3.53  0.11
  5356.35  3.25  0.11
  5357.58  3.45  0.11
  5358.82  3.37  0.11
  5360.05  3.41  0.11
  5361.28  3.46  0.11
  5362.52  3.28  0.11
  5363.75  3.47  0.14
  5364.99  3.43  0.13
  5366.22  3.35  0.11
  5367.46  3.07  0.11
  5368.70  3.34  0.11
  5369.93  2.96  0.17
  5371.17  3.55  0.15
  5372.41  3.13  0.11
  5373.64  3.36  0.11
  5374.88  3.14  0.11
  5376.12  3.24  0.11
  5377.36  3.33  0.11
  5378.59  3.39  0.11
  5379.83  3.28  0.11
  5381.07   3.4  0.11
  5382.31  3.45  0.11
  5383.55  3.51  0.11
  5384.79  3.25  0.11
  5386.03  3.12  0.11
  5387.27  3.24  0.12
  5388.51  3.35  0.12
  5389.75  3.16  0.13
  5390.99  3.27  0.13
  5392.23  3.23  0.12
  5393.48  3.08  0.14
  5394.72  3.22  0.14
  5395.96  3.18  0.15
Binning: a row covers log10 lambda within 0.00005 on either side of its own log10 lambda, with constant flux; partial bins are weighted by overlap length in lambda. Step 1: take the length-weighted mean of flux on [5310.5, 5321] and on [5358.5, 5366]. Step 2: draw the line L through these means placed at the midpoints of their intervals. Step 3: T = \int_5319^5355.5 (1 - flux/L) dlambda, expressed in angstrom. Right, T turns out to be 1.7 angstrom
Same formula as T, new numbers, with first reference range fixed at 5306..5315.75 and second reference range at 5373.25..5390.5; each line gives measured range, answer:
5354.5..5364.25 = -0.2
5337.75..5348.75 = 0.5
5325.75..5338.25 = 0.9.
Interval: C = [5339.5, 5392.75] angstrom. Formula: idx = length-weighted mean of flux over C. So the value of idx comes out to 3.33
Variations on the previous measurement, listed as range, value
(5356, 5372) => 3.34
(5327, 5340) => 3.14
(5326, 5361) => 3.28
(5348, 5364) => 3.42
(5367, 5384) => 3.3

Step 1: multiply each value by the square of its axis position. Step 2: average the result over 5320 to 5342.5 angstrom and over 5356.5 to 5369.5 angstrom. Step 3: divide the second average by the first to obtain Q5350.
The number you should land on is 1.07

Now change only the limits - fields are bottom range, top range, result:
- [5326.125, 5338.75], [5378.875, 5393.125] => 1.07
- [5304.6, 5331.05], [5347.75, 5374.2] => 1.04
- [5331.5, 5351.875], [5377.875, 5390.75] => 1.02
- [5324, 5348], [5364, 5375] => 1.04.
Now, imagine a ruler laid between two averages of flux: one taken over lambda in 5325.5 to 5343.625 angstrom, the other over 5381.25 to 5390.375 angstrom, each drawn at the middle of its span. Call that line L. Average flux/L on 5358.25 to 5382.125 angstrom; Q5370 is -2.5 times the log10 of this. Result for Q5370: -0.02 mag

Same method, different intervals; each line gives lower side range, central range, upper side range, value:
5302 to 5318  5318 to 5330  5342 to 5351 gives 0.07 mag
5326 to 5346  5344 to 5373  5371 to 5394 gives -0.04 mag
